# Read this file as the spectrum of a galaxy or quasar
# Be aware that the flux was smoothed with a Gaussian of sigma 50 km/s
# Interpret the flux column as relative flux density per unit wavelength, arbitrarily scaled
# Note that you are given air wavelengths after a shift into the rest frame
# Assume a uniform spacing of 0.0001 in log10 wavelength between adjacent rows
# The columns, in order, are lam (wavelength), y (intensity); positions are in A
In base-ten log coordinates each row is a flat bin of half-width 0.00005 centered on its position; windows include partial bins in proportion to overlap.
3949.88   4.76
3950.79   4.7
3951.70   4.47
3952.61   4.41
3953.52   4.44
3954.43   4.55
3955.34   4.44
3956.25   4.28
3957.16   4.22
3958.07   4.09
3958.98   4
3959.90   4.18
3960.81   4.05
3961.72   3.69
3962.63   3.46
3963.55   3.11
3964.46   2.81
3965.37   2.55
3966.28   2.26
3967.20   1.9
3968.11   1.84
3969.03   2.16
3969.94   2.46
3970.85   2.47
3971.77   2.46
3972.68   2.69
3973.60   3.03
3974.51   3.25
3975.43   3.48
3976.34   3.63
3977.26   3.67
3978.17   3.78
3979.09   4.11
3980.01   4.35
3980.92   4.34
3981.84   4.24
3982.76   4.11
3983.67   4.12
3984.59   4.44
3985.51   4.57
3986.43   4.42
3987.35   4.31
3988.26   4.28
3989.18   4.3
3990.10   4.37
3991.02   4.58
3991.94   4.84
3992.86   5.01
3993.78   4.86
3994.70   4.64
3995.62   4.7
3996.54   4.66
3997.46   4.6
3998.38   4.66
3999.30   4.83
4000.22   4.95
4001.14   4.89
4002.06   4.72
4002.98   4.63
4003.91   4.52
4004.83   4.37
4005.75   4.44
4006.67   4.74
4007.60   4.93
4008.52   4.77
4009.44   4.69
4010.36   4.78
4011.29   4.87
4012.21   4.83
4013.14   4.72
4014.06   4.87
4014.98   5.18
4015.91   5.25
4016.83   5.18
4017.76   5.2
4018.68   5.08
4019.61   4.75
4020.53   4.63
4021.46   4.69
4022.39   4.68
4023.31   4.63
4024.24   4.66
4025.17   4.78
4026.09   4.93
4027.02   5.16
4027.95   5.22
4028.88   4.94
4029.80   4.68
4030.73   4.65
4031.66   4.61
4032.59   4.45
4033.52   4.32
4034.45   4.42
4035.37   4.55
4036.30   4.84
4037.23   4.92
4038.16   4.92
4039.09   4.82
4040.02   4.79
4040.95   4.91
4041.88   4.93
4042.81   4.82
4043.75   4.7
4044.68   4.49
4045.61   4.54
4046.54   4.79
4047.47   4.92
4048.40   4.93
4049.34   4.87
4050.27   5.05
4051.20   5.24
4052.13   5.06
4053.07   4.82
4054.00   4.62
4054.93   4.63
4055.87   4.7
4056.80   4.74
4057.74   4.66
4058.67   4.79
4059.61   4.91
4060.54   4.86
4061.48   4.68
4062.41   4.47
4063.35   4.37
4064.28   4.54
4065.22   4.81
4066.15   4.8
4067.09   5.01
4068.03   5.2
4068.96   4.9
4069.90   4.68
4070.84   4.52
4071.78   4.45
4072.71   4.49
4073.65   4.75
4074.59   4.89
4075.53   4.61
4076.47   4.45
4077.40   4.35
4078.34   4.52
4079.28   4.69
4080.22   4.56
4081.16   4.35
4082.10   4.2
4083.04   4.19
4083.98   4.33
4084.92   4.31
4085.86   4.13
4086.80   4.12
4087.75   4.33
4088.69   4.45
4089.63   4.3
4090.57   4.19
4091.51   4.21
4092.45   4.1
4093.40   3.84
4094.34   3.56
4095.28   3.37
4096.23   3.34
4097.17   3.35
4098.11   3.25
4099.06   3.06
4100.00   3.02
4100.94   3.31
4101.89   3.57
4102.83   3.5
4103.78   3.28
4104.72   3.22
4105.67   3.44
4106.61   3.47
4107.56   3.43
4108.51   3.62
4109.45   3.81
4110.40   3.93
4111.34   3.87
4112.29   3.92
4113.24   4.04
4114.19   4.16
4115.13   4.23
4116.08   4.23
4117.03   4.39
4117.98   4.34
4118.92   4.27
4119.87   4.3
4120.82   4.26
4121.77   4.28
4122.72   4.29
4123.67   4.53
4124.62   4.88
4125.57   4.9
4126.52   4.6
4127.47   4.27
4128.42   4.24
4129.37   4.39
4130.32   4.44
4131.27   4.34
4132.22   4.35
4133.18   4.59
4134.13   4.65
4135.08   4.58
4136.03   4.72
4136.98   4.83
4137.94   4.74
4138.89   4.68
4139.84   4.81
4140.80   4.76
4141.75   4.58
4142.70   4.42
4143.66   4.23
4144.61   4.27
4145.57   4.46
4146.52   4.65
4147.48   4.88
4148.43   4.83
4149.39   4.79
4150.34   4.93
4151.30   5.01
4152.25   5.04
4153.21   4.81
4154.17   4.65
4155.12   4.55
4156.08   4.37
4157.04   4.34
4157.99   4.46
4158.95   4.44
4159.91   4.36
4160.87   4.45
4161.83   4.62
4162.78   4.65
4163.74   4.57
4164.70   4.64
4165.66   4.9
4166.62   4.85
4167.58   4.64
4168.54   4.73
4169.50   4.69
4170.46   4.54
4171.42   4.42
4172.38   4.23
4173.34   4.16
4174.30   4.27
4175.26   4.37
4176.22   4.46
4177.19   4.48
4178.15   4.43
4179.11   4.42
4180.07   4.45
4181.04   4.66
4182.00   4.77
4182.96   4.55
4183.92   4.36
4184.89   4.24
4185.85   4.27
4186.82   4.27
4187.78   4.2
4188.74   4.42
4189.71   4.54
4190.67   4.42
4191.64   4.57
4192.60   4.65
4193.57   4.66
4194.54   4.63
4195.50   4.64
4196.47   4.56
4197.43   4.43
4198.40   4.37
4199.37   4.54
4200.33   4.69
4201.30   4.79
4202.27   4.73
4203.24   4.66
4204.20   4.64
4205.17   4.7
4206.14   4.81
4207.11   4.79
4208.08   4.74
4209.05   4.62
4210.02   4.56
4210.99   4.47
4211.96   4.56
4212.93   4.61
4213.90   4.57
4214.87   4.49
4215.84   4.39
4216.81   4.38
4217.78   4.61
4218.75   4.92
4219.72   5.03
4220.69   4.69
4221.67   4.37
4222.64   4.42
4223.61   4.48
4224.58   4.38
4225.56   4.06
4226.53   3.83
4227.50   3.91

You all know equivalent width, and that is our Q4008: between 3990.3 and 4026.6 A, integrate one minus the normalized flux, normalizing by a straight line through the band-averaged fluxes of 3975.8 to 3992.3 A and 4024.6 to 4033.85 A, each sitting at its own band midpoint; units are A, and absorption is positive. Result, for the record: -2.1 A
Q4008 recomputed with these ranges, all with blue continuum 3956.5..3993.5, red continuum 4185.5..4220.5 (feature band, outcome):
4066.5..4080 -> -2.1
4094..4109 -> 2.9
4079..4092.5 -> -0.6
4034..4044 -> -2.2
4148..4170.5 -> -1.3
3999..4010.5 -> -2.9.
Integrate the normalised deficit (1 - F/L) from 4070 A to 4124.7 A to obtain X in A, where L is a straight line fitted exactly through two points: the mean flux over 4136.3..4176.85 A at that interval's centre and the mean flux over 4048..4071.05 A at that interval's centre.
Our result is 7.79 A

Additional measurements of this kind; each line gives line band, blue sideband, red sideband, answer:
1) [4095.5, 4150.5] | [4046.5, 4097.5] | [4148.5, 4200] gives 4.2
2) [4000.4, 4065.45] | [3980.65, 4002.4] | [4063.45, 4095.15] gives -4.0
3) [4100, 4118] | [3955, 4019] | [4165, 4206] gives 2.6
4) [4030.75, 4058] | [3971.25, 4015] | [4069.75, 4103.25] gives -3.5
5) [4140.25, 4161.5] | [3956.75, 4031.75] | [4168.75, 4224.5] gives -0.7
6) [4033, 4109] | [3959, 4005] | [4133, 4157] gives -1.2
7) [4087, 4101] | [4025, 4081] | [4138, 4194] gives 2.8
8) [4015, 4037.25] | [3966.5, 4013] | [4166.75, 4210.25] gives -3.2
